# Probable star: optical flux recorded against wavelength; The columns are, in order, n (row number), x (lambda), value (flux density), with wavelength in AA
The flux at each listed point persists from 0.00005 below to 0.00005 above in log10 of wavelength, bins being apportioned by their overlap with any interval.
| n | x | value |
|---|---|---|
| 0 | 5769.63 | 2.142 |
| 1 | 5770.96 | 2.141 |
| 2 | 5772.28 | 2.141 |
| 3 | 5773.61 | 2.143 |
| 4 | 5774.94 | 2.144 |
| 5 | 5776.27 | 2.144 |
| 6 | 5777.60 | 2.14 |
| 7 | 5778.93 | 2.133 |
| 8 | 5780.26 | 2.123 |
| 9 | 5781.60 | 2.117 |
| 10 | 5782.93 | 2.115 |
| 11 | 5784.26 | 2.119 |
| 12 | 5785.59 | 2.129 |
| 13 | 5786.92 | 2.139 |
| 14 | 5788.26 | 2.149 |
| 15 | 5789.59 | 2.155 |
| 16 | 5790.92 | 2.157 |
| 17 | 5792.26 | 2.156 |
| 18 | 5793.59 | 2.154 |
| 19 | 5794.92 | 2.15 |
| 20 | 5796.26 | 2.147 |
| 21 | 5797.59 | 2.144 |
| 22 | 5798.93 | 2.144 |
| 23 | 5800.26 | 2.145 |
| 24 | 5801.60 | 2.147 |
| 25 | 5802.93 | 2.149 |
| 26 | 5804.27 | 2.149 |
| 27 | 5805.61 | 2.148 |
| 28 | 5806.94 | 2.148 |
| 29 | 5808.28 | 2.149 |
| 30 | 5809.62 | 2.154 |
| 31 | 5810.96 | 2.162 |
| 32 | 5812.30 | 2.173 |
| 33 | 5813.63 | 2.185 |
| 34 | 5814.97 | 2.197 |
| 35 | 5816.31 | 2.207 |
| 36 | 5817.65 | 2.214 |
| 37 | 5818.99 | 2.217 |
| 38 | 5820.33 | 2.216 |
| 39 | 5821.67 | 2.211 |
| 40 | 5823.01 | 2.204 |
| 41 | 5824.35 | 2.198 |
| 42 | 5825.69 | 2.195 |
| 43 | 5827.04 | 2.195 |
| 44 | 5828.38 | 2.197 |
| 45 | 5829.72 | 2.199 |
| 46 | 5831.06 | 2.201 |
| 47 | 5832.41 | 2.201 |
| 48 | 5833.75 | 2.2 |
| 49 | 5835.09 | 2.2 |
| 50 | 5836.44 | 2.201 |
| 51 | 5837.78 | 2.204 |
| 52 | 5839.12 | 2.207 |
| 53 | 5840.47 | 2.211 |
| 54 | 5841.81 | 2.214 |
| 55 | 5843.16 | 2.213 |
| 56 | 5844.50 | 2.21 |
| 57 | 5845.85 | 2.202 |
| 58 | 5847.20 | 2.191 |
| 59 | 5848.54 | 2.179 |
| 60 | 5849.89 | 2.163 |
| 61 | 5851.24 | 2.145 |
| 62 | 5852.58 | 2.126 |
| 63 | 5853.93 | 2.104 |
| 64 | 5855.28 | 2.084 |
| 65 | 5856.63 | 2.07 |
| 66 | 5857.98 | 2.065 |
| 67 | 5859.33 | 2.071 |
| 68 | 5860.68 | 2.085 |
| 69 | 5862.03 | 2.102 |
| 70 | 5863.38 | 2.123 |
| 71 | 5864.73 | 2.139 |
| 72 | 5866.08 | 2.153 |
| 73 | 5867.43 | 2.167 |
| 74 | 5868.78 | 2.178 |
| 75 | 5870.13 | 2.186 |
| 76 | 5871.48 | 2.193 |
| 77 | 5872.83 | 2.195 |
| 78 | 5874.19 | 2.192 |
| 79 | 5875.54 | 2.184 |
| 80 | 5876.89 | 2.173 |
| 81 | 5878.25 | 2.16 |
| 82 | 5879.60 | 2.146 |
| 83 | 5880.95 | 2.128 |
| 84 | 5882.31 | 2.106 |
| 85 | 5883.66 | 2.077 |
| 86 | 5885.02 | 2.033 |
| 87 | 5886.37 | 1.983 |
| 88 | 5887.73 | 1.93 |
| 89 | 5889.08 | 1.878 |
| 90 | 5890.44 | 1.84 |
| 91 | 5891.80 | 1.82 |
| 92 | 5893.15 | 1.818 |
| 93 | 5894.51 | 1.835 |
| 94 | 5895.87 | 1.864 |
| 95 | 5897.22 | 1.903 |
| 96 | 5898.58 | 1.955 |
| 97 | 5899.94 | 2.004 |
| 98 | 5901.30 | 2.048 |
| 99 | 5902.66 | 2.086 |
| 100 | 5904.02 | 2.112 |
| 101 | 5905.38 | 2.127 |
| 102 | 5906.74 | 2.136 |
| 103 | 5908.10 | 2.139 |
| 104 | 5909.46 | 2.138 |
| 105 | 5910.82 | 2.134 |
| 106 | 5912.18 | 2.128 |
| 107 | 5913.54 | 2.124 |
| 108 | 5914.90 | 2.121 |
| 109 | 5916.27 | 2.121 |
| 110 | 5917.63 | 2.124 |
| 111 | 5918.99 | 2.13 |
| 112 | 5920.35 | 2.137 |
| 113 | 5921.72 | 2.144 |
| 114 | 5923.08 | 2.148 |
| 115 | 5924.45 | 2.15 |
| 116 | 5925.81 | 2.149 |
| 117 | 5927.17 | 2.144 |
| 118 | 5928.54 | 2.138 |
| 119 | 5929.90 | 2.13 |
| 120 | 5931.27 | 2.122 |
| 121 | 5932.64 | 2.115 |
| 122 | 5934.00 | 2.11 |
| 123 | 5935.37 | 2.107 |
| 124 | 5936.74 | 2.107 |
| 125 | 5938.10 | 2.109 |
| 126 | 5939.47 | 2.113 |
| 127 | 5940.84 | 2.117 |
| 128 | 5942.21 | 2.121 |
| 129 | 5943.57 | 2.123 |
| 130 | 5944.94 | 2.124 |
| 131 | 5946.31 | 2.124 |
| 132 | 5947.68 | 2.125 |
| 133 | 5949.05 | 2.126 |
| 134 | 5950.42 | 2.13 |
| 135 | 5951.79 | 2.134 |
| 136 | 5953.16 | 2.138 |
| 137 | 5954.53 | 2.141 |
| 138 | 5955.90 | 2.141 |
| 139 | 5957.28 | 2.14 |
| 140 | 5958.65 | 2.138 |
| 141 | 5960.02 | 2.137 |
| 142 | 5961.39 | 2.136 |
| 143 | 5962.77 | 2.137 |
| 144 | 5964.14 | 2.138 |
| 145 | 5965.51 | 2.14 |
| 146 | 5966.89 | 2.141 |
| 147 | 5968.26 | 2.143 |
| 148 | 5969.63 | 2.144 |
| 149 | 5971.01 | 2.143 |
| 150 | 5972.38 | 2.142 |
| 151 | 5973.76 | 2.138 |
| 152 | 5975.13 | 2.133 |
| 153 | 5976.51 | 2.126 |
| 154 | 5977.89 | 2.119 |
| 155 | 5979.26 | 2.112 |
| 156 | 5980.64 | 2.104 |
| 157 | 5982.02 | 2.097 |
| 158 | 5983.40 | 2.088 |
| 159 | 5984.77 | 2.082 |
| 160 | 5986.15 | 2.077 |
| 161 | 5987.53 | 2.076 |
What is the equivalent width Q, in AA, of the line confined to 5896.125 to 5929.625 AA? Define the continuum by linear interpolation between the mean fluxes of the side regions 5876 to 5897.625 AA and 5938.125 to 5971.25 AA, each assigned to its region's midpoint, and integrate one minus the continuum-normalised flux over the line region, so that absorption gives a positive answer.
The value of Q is -1.0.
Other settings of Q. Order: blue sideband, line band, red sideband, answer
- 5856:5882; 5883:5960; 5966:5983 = 2.0 AA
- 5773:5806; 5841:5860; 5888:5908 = -1.0 AA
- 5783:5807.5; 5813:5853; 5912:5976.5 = -1.0 AA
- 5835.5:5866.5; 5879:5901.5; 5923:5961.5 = 1.9 AA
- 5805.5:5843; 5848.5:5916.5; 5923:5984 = 2.8 AA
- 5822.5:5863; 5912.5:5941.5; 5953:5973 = 0.3 AA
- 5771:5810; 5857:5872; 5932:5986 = 0.0 AA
